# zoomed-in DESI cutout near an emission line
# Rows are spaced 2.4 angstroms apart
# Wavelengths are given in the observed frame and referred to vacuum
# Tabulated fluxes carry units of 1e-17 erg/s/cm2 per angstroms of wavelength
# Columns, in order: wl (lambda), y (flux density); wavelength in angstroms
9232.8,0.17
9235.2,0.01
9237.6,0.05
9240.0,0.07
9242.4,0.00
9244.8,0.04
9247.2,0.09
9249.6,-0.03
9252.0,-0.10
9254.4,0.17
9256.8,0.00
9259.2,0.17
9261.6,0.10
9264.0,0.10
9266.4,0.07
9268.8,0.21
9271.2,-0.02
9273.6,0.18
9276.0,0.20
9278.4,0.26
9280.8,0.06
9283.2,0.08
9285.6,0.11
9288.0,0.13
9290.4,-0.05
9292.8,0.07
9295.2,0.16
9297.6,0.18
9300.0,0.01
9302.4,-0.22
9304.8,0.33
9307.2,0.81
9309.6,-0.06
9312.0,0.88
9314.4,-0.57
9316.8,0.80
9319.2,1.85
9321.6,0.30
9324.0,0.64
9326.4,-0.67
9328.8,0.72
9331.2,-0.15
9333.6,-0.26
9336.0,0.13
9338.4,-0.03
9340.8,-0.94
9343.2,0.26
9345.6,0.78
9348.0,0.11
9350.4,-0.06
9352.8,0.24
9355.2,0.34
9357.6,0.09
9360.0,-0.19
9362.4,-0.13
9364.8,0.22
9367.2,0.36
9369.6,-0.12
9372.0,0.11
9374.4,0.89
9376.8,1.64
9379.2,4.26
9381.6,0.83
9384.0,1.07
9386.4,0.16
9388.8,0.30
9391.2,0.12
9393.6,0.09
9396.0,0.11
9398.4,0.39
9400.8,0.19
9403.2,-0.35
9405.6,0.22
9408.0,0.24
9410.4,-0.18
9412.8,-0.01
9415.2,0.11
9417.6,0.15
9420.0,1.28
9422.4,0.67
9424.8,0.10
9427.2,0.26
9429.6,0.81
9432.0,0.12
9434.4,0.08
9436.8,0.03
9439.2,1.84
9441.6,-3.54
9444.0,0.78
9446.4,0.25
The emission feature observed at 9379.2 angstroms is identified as Hgamma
